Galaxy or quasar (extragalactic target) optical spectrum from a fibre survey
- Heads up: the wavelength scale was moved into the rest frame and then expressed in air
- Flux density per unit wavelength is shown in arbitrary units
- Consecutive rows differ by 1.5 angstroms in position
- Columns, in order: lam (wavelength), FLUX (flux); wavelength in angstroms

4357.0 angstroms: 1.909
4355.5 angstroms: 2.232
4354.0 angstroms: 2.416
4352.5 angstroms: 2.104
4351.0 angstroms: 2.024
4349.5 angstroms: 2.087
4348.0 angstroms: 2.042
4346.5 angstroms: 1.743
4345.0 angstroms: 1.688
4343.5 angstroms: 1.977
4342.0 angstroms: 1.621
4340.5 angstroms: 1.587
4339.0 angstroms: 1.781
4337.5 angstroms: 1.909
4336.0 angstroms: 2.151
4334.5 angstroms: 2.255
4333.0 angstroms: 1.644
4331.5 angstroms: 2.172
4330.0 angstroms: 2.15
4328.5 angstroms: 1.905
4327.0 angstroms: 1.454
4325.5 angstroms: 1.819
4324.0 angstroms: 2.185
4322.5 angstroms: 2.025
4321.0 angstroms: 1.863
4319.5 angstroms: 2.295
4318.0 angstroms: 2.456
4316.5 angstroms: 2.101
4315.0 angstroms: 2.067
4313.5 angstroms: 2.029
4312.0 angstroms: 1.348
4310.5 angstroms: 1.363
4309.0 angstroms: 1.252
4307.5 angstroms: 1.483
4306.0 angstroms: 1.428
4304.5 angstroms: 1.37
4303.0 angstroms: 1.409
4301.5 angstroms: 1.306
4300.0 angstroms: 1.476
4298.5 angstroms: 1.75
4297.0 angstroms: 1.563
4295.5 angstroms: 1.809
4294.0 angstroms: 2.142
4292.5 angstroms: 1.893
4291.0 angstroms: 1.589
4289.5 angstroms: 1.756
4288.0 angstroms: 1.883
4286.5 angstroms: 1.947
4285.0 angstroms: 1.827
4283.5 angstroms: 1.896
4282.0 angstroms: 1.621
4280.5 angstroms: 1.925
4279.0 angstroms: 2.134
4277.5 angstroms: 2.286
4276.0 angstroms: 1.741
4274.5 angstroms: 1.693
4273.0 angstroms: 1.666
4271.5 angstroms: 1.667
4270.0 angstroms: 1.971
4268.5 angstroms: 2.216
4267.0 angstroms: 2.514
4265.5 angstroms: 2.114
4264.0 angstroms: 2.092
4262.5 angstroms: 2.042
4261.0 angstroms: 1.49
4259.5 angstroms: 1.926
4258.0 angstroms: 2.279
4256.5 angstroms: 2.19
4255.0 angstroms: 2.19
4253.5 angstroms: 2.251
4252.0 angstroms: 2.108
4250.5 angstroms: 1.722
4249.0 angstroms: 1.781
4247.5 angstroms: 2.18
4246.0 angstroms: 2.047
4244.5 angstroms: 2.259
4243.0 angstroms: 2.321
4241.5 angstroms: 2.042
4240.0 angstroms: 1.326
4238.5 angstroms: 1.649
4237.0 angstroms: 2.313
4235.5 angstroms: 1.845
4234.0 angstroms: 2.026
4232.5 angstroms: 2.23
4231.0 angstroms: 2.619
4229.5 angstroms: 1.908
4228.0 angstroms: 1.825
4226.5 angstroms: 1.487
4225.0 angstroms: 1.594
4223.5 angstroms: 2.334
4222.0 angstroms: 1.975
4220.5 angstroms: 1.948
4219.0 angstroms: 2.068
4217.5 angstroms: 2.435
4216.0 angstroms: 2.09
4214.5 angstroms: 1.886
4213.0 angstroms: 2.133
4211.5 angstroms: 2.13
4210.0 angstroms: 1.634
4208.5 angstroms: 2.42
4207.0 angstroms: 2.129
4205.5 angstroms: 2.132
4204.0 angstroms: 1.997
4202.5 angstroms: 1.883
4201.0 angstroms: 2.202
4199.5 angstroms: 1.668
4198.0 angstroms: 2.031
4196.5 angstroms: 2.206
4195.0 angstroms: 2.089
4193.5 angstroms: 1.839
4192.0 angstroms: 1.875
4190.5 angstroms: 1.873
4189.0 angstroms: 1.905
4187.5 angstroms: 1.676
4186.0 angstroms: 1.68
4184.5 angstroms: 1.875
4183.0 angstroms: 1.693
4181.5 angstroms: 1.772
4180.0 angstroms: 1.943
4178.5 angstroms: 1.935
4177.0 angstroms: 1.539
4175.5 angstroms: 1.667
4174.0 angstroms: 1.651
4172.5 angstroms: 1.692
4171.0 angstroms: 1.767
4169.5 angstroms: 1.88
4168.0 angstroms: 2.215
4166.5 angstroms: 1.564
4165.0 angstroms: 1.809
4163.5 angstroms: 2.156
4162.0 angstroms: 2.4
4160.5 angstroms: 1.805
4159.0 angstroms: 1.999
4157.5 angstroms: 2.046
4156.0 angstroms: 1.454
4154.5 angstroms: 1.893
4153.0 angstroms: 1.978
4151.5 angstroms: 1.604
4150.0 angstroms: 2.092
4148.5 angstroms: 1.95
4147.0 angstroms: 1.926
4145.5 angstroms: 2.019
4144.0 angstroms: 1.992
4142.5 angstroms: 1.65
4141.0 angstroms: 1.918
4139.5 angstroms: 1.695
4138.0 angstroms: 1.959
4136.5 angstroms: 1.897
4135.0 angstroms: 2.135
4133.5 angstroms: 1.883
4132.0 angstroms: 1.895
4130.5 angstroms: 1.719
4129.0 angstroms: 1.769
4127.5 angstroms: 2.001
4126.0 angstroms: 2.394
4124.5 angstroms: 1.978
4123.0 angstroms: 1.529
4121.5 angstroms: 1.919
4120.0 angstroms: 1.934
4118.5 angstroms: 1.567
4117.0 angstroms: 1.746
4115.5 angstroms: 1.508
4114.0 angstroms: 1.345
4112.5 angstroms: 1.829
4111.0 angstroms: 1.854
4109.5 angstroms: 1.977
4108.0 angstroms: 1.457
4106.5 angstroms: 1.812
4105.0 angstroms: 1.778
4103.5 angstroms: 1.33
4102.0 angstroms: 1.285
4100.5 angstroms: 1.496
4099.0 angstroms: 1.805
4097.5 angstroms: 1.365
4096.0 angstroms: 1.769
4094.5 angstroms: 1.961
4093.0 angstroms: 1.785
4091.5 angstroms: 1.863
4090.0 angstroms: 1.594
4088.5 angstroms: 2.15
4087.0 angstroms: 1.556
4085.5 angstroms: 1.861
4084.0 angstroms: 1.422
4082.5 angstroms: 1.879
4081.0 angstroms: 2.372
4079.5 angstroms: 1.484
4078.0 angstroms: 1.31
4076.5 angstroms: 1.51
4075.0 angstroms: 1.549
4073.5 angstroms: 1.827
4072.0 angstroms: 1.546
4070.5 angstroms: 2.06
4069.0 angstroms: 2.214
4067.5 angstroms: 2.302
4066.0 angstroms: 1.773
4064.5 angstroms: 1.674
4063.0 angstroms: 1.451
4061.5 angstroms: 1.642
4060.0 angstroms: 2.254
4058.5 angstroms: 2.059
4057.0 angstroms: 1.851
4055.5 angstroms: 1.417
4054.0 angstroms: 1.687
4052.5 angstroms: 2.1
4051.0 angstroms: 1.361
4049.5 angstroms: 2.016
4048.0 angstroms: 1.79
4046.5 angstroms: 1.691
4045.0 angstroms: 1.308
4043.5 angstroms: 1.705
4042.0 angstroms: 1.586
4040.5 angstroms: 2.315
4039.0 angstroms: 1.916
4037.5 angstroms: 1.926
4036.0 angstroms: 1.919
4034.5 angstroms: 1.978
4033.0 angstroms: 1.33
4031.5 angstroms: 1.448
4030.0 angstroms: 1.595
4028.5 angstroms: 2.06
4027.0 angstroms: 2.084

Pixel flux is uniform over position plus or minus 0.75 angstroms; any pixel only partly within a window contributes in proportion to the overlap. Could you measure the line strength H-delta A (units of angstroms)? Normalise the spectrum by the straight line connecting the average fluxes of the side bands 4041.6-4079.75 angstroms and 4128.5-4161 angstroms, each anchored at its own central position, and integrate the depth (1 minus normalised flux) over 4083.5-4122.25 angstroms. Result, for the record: 2.5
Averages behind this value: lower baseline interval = 1.74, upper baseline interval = 1.88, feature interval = 1.69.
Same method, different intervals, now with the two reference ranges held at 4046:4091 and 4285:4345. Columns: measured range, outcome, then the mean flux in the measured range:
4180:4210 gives -2.5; 1.94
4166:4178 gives 0.2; 1.75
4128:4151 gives -1.4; 1.9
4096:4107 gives 1.4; 1.56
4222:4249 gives -3.0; 1.99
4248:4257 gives -1.2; 2.04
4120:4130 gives -0.8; 1.93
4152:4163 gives -0.9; 1.94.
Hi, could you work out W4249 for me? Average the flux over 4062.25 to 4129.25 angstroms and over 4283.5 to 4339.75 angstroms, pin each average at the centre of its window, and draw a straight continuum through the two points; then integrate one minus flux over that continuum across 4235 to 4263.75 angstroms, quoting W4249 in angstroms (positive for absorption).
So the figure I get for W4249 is -3.4 angstroms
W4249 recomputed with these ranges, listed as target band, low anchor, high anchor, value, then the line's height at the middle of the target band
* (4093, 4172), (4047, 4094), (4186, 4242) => 2.14 angstroms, 1.87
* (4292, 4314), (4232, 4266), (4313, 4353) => 4.64 angstroms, 1.98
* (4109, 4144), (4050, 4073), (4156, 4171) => 1.33 angstroms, 1.9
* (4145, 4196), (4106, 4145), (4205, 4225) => 2.35 angstroms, 1.95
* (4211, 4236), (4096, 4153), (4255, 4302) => -2.40 angstroms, 1.85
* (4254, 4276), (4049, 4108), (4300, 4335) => -2.70 angstroms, 1.78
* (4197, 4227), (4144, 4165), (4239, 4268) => -0.19 angstroms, 2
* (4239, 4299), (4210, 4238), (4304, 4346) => 0.01 angstroms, 1.95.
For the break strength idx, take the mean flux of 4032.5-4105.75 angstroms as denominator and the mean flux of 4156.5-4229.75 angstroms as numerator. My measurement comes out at 1.10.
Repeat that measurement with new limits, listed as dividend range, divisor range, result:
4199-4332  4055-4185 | 1.07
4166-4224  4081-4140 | 1.09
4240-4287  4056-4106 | 1.14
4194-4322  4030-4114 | 1.11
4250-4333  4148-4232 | 0.97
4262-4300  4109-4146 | 1.03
